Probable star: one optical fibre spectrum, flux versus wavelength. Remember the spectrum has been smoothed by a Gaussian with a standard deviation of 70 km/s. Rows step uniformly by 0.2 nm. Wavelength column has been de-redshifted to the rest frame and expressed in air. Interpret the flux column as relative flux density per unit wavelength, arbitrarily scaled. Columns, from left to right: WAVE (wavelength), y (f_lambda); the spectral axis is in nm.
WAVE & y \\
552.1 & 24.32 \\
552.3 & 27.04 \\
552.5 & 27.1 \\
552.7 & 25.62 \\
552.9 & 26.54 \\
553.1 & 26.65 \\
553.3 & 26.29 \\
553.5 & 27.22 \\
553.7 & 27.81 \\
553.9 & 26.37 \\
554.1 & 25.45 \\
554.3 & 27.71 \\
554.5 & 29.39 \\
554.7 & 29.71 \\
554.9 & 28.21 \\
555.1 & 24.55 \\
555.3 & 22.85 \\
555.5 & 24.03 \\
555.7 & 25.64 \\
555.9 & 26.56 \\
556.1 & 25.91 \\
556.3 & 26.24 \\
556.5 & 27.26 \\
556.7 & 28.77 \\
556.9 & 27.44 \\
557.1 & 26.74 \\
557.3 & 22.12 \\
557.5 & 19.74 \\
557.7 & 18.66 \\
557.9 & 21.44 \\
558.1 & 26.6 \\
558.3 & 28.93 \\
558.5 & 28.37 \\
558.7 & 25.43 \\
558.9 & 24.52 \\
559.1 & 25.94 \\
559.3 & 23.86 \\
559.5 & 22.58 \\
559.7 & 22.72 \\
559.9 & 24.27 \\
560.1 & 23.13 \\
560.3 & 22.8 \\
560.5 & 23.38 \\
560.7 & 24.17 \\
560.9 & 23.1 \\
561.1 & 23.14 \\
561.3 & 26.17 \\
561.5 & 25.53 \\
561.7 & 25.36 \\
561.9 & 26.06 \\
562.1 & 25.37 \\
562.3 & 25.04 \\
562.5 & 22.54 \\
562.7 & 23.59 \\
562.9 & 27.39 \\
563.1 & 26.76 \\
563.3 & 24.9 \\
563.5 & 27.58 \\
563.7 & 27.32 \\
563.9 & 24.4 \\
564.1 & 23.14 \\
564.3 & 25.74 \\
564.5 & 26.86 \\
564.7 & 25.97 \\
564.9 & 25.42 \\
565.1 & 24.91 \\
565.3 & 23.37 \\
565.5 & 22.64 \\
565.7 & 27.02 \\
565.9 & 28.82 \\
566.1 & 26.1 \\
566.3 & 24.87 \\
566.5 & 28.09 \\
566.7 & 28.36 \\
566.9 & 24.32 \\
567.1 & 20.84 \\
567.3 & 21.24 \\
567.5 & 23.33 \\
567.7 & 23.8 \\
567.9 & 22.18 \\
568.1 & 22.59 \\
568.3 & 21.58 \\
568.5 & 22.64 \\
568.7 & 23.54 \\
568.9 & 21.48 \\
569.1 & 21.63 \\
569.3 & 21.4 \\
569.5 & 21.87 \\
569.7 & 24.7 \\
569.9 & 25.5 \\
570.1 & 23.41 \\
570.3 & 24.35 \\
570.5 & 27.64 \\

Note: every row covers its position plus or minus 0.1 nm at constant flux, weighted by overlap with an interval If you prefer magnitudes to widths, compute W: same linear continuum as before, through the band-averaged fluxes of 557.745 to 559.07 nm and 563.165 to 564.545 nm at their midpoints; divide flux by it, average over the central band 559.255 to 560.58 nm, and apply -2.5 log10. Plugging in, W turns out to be 0.11 mag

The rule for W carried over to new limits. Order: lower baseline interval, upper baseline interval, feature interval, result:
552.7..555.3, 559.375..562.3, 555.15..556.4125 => 0.042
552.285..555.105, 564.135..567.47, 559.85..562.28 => 0.067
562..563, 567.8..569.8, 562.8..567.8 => -0.072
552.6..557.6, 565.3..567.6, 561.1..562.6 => 0.020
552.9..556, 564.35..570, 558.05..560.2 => 0.025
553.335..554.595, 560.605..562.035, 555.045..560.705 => 0.056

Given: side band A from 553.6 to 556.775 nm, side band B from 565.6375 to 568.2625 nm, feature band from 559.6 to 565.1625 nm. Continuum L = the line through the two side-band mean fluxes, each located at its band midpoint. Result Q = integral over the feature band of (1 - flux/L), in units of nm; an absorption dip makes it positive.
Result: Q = 0.11 nm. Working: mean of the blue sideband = 26.6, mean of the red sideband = 24.6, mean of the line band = 24.9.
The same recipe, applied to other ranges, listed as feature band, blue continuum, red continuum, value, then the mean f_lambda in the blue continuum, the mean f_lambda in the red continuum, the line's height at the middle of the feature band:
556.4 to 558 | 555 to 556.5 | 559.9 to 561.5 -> 0.054 nm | 25.3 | 23.8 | 24.8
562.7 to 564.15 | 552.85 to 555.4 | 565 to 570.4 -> -0.062 nm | 26.8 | 23.9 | 24.8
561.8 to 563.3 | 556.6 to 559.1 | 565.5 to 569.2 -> -0.047 nm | 24.9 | 24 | 24.5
